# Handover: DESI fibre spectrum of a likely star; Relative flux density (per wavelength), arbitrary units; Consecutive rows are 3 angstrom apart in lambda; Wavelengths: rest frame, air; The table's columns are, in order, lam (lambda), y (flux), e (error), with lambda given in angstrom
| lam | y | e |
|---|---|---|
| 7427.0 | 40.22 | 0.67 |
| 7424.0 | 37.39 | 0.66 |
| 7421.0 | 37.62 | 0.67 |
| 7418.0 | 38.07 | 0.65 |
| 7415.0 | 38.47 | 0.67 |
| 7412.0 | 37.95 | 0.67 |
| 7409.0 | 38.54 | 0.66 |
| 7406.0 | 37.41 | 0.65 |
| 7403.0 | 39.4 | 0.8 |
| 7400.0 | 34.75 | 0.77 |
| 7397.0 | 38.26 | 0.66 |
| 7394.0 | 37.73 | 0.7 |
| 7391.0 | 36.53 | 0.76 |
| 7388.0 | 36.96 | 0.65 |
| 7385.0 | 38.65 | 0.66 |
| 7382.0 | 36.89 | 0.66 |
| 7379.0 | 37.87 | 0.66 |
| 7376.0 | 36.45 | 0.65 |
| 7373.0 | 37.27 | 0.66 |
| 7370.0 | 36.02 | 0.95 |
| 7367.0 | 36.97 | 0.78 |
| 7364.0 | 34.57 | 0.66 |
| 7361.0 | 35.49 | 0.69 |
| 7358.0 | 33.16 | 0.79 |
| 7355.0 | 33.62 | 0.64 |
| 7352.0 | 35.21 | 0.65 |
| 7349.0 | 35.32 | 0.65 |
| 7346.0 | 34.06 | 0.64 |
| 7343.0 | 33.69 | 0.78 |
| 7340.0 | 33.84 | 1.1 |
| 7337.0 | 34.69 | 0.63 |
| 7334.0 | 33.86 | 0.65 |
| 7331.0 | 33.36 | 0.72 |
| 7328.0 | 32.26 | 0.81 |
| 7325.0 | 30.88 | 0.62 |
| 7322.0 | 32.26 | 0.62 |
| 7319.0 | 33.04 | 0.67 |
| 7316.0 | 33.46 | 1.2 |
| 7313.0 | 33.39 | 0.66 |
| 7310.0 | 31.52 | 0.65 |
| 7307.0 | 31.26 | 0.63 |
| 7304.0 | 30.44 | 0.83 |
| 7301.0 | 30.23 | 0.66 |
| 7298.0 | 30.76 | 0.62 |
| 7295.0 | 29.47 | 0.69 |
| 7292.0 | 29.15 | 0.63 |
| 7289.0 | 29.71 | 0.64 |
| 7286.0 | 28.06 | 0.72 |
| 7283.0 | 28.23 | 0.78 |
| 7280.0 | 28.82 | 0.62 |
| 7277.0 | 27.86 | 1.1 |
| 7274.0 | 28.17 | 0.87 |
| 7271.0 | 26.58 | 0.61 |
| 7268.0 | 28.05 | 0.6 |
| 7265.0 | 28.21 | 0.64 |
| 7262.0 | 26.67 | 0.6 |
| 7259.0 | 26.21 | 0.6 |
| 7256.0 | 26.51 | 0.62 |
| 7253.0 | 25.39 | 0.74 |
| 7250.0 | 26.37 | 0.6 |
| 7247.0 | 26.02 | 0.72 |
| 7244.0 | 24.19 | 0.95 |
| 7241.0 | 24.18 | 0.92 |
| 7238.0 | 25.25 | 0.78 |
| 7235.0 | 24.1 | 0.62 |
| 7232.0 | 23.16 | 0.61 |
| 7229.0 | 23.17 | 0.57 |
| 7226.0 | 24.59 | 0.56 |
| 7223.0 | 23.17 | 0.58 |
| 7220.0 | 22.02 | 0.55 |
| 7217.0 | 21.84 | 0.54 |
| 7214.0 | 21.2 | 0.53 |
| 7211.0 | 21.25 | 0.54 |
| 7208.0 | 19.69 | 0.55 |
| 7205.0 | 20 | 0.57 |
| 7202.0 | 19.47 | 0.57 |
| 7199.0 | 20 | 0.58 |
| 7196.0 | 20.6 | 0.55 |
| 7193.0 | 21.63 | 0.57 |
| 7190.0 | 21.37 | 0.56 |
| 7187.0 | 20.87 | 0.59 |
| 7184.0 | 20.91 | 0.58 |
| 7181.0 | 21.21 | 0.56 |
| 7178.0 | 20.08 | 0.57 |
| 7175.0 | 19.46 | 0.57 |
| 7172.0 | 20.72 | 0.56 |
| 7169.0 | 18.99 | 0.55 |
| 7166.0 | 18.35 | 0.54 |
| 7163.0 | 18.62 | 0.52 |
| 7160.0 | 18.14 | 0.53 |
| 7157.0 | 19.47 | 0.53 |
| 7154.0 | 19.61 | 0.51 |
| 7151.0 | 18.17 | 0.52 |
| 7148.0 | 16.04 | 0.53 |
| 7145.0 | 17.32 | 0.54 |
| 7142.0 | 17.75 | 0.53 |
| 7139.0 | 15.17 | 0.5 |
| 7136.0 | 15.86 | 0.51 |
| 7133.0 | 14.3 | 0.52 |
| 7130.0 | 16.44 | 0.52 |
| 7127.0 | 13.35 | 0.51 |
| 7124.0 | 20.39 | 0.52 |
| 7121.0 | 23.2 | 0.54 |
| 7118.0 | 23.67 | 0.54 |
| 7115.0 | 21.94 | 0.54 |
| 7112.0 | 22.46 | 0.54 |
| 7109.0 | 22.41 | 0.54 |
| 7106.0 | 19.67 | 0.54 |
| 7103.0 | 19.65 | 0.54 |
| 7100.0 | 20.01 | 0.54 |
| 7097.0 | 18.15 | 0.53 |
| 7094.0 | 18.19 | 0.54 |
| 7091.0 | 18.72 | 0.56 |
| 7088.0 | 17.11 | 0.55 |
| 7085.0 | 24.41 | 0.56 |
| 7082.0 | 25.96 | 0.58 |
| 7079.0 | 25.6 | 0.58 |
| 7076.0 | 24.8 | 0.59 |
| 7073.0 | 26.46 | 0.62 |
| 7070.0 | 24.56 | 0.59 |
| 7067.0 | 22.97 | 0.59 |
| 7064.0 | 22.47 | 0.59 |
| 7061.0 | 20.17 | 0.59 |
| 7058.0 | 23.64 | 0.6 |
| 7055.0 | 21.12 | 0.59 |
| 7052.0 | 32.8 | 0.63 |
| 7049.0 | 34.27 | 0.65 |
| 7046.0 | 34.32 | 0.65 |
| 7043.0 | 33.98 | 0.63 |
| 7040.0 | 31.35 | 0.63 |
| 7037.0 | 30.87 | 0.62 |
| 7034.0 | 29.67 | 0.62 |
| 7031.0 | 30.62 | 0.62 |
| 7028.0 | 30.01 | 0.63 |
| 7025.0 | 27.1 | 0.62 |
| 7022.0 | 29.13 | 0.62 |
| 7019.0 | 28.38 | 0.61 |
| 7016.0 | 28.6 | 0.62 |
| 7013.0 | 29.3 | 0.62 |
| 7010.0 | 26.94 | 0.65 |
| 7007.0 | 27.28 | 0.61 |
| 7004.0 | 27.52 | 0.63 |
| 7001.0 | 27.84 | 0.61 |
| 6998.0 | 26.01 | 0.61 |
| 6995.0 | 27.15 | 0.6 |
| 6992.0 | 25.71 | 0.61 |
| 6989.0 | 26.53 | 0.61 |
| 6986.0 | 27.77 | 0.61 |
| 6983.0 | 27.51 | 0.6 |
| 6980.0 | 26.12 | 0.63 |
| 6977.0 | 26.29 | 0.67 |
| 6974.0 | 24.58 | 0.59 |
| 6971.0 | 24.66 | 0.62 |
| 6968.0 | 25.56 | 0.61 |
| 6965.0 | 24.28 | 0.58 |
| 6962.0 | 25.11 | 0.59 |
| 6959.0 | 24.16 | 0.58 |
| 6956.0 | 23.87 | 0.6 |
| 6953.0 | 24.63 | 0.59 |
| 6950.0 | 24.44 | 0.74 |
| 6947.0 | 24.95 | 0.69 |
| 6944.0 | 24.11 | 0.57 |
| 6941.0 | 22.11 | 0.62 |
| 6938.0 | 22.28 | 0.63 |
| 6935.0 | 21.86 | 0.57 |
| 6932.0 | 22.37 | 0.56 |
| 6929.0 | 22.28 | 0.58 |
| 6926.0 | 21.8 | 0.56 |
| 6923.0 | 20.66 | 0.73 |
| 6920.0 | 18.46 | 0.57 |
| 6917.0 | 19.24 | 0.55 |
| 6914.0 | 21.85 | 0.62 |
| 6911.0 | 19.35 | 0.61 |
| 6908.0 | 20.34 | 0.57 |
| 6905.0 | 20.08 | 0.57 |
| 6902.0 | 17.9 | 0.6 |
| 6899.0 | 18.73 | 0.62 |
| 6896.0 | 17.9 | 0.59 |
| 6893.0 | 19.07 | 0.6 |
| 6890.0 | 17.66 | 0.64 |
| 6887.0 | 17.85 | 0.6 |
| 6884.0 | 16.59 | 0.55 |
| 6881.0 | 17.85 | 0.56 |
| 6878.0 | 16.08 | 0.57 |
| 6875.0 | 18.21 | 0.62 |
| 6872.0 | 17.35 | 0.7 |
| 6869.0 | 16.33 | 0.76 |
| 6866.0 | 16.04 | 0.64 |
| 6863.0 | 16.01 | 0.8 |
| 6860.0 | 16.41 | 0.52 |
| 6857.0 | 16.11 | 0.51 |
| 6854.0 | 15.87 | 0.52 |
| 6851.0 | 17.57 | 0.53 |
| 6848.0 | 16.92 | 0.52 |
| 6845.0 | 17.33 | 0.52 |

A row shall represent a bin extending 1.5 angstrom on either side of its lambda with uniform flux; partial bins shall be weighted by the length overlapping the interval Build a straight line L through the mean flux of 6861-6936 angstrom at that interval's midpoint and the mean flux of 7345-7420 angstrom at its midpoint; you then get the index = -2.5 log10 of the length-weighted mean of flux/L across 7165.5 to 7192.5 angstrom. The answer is 0.39 mag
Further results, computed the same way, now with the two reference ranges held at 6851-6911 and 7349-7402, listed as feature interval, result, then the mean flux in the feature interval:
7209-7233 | 0.33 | 22.5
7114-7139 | 0.41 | 18.4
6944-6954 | -0.22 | 24.6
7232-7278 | 0.21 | 26.1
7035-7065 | -0.20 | 28.6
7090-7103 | 0.34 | 18.9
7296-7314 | 0.08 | 31.2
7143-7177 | 0.45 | 18.6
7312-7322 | 0.03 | 33.1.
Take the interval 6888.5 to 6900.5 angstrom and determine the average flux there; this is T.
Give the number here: 18.3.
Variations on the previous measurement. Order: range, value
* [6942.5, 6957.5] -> 24.4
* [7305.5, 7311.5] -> 31.4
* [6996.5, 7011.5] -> 27.1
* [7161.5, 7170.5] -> 18.7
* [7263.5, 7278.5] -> 27.8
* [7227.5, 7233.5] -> 23.2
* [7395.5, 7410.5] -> 37.7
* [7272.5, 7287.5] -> 28.2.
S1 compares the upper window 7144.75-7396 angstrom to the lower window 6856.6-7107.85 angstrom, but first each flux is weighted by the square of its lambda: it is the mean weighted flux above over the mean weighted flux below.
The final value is 1.3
